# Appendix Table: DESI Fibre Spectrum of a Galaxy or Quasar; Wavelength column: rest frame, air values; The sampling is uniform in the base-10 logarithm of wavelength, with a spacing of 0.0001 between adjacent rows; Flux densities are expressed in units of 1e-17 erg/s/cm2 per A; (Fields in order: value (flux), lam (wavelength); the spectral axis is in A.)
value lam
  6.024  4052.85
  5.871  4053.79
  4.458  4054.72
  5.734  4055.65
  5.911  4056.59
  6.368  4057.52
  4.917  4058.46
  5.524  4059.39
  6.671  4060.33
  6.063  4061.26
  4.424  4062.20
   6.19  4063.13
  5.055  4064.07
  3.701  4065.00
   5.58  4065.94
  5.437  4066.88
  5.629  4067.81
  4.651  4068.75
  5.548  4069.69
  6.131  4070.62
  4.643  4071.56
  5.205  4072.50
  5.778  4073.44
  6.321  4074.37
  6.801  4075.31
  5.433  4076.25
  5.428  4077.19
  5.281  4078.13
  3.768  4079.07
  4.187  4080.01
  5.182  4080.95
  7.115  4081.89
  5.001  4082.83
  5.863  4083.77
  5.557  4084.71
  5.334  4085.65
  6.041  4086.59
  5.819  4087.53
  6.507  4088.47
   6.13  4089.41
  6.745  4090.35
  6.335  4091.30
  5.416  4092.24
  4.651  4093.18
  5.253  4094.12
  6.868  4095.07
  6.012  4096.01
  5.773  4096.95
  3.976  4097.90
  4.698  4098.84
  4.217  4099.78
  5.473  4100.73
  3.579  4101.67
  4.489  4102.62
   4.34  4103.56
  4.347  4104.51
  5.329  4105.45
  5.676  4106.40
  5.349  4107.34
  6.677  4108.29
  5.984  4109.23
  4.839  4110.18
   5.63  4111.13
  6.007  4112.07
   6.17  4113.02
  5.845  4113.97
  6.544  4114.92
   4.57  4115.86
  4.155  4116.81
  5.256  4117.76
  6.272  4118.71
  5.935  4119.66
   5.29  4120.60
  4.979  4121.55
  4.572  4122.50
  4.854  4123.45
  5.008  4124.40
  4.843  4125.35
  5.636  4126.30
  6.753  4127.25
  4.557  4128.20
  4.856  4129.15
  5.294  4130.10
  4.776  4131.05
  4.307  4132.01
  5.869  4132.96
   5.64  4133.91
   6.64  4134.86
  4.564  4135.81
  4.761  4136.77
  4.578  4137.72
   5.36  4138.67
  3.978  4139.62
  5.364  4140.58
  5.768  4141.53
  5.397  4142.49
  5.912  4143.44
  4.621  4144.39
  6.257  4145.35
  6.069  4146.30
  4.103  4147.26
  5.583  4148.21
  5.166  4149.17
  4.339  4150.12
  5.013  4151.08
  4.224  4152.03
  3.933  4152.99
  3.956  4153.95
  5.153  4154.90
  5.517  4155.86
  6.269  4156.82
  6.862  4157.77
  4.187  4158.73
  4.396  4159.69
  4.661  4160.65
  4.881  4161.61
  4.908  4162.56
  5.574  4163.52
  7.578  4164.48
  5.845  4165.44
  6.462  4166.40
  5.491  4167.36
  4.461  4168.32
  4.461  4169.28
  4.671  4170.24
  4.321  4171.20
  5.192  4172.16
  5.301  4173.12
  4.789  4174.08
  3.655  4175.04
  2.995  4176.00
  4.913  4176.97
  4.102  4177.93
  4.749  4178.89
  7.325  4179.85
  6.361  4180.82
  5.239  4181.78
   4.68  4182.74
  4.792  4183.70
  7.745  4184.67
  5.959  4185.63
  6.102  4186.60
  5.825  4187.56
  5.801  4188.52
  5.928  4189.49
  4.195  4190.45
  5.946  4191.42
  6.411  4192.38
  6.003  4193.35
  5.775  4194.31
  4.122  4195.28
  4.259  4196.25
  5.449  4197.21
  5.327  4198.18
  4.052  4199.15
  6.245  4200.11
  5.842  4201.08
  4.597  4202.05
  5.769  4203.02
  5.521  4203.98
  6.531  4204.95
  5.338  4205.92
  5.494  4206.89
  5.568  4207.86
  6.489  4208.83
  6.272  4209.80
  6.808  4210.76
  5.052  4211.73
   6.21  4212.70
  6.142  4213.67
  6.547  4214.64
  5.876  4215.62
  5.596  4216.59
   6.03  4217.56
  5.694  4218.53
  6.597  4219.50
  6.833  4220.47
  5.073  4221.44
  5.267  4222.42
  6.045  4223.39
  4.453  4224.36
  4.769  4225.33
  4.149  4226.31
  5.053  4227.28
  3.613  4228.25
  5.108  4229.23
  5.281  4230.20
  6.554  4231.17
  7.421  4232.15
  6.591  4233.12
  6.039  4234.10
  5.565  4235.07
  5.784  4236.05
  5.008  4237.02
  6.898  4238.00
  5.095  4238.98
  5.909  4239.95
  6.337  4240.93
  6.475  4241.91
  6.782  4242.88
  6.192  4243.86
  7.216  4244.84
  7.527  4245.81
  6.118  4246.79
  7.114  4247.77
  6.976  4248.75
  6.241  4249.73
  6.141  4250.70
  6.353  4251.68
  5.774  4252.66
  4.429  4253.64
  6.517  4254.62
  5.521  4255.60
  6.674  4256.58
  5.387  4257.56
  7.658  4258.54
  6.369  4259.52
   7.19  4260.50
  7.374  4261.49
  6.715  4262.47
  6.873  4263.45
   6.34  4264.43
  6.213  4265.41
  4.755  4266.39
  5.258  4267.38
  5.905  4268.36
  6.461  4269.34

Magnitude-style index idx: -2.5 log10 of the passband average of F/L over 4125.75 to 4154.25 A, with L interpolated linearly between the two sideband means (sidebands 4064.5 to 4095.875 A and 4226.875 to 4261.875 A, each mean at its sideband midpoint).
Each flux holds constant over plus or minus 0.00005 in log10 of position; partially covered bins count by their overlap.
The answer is 0.133 mag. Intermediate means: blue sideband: 5.56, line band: 5.11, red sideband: 6.17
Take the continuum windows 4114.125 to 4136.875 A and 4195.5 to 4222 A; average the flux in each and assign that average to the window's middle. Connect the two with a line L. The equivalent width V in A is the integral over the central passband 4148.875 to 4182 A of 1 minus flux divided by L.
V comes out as 2.6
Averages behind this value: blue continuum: 5.26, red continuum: 5.73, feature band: 5.05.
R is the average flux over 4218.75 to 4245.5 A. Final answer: 5.79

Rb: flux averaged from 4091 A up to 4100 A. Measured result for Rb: 5.34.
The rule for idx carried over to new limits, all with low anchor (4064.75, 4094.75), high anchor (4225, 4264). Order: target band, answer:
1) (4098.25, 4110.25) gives 0.13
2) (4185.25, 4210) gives 0.08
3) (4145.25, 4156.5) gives 0.18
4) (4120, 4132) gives 0.12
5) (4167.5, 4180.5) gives 0.24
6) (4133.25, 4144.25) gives 0.10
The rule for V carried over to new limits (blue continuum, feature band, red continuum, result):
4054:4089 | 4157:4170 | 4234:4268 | 1.1 A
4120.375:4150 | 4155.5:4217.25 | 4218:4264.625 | 1.7 A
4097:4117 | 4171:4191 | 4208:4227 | 1.2 A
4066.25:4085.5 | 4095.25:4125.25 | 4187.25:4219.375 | 1.5 A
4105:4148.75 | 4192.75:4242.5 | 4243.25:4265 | 4.0 A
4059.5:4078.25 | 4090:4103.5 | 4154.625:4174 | 0.6 A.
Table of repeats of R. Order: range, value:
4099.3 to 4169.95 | 5.22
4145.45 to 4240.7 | 5.43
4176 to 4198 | 5.47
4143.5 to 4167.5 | 5.25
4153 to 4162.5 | 5.03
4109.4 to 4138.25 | 5.31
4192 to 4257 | 5.83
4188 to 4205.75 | 5.43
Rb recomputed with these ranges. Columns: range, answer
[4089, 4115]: 5.42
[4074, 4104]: 5.42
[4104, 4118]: 5.49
